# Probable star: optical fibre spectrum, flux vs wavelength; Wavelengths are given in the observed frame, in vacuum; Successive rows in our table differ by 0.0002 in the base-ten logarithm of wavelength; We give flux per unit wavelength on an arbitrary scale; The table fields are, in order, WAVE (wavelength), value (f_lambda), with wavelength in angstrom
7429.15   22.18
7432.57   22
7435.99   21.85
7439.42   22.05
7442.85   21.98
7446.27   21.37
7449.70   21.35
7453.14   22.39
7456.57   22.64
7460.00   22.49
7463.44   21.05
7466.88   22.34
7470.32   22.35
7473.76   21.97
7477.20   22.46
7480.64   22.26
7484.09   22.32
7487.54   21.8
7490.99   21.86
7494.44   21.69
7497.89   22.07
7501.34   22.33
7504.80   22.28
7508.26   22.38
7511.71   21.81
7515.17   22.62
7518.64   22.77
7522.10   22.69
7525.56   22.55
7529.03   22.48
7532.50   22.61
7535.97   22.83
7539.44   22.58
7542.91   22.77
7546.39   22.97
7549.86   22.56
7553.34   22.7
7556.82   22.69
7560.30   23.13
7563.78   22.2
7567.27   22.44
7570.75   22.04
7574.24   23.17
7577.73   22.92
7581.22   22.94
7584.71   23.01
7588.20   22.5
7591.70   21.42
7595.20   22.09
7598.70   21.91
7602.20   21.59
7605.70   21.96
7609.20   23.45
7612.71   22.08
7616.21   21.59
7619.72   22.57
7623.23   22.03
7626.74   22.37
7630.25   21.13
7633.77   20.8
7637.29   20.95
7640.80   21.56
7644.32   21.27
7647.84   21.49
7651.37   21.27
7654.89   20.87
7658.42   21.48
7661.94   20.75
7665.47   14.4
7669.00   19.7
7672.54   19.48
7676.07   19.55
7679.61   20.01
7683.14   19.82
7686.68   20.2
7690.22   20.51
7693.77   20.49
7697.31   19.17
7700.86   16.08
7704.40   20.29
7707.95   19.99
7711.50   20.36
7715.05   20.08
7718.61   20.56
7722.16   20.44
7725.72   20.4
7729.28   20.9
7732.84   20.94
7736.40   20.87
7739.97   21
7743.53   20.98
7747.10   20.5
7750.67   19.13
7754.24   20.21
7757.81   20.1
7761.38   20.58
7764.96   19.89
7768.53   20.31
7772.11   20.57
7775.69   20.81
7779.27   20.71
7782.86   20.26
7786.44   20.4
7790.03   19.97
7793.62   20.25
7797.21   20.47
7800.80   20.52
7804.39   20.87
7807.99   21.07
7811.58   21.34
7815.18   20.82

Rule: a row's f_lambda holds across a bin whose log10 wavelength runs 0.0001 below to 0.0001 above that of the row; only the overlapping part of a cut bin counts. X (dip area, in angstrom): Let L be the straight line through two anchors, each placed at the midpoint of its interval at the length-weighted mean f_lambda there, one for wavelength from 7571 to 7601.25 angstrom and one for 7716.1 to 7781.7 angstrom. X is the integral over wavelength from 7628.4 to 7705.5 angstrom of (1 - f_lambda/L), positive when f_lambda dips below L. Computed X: 5.1 angstrom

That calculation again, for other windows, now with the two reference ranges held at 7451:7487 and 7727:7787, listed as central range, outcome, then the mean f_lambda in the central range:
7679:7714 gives 1.9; 19.7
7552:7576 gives -1.1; 22.6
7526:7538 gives -0.4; 22.6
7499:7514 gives -0.2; 22.2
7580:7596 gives -0.7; 22.4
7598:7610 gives -0.4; 22.2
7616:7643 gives -0.5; 21.6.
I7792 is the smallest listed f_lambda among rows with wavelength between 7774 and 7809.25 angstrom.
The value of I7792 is 19.97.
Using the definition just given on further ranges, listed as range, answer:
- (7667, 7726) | 16.08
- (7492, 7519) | 21.69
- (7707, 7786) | 19.13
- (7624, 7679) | 14.4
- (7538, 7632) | 21.13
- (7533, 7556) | 22.56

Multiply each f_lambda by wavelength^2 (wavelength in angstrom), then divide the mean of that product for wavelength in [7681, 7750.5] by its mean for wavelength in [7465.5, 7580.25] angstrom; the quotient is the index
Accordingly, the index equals 0.9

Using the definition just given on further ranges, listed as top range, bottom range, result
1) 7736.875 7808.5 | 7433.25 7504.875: 1.00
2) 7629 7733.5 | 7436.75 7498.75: 0.97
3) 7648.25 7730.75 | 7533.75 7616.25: 0.91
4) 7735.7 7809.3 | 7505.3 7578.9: 0.96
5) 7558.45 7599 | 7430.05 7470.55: 1.06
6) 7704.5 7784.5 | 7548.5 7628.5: 0.95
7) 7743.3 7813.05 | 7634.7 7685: 1.04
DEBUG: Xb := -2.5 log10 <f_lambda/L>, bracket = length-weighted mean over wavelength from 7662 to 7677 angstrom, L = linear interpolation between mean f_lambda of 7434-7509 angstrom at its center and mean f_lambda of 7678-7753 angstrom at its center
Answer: 0.112 mag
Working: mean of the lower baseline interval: 22.1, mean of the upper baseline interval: 20.1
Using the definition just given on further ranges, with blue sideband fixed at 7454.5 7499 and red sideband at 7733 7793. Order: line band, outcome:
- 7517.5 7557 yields -0.05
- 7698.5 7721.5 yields 0.06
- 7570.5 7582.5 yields -0.07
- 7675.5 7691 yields 0.05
